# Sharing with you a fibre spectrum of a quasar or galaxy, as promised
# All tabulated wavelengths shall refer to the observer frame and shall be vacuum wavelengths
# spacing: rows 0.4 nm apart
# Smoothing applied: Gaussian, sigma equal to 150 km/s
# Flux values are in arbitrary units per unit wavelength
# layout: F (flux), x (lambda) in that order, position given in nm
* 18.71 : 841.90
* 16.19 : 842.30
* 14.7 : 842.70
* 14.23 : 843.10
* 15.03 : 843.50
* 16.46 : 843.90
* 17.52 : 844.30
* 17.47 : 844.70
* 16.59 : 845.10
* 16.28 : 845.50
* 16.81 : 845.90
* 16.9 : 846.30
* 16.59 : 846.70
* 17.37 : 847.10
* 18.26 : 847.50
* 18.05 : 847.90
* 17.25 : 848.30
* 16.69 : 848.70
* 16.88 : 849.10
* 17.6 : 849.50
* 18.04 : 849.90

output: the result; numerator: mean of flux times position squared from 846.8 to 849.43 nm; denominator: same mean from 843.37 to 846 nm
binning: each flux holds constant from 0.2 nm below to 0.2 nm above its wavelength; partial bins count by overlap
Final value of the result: 1.1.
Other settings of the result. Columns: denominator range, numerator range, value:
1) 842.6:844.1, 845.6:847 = 1.12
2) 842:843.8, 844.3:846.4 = 1.11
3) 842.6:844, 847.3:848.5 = 1.20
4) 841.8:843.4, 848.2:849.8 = 1.11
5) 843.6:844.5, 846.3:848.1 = 1.05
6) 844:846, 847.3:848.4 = 1.07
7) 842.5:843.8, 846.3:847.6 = 1.18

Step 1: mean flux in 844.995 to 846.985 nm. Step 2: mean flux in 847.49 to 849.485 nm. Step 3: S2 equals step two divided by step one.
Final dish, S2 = 1.0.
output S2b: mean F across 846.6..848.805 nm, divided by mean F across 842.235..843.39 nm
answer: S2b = 1.17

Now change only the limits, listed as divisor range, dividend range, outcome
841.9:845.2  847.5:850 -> 1.08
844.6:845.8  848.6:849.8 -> 1.03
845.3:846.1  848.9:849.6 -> 1.04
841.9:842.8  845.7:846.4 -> 1.04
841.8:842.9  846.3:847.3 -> 1.04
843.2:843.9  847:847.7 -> 1.17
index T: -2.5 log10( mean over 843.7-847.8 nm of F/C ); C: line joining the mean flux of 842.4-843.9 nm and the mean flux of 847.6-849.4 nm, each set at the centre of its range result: -0.062 mag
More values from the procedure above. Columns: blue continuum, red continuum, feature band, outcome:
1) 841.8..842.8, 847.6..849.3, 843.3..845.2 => 0.01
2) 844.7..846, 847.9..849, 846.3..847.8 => -0.03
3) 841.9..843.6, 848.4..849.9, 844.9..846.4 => -0.02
